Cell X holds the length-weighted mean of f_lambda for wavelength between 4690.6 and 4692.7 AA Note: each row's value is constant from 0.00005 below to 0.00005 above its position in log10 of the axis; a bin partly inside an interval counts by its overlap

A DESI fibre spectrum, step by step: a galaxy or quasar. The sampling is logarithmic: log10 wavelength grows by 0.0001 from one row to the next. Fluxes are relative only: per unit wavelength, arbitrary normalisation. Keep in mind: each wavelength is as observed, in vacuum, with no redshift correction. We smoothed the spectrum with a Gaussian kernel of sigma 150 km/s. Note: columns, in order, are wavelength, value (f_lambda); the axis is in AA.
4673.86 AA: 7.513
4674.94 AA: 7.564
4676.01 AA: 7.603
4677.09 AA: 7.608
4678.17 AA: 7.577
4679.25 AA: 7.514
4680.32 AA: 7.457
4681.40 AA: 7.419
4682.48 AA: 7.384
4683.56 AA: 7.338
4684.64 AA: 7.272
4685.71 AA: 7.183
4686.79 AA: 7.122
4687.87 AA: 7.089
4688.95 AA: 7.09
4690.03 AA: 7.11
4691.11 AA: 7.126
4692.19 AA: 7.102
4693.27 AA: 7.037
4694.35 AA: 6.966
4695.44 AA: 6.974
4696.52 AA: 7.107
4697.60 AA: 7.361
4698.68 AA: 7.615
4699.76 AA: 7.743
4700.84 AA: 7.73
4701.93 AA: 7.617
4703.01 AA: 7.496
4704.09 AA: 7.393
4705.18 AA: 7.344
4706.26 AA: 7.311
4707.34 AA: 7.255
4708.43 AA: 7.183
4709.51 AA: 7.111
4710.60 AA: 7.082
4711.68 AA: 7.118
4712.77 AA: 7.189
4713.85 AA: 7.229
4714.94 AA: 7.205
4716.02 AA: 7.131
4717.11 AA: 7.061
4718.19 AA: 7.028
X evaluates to 7.11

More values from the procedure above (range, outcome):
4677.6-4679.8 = 7.55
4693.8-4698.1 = 7.09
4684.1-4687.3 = 7.21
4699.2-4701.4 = 7.72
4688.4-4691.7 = 7.11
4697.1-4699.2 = 7.5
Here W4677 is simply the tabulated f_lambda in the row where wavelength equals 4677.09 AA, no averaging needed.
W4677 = 7.608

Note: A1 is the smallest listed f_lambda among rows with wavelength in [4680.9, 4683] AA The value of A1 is 7.384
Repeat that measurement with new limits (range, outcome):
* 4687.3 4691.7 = 7.089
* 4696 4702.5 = 7.107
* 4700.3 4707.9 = 7.255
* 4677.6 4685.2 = 7.272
